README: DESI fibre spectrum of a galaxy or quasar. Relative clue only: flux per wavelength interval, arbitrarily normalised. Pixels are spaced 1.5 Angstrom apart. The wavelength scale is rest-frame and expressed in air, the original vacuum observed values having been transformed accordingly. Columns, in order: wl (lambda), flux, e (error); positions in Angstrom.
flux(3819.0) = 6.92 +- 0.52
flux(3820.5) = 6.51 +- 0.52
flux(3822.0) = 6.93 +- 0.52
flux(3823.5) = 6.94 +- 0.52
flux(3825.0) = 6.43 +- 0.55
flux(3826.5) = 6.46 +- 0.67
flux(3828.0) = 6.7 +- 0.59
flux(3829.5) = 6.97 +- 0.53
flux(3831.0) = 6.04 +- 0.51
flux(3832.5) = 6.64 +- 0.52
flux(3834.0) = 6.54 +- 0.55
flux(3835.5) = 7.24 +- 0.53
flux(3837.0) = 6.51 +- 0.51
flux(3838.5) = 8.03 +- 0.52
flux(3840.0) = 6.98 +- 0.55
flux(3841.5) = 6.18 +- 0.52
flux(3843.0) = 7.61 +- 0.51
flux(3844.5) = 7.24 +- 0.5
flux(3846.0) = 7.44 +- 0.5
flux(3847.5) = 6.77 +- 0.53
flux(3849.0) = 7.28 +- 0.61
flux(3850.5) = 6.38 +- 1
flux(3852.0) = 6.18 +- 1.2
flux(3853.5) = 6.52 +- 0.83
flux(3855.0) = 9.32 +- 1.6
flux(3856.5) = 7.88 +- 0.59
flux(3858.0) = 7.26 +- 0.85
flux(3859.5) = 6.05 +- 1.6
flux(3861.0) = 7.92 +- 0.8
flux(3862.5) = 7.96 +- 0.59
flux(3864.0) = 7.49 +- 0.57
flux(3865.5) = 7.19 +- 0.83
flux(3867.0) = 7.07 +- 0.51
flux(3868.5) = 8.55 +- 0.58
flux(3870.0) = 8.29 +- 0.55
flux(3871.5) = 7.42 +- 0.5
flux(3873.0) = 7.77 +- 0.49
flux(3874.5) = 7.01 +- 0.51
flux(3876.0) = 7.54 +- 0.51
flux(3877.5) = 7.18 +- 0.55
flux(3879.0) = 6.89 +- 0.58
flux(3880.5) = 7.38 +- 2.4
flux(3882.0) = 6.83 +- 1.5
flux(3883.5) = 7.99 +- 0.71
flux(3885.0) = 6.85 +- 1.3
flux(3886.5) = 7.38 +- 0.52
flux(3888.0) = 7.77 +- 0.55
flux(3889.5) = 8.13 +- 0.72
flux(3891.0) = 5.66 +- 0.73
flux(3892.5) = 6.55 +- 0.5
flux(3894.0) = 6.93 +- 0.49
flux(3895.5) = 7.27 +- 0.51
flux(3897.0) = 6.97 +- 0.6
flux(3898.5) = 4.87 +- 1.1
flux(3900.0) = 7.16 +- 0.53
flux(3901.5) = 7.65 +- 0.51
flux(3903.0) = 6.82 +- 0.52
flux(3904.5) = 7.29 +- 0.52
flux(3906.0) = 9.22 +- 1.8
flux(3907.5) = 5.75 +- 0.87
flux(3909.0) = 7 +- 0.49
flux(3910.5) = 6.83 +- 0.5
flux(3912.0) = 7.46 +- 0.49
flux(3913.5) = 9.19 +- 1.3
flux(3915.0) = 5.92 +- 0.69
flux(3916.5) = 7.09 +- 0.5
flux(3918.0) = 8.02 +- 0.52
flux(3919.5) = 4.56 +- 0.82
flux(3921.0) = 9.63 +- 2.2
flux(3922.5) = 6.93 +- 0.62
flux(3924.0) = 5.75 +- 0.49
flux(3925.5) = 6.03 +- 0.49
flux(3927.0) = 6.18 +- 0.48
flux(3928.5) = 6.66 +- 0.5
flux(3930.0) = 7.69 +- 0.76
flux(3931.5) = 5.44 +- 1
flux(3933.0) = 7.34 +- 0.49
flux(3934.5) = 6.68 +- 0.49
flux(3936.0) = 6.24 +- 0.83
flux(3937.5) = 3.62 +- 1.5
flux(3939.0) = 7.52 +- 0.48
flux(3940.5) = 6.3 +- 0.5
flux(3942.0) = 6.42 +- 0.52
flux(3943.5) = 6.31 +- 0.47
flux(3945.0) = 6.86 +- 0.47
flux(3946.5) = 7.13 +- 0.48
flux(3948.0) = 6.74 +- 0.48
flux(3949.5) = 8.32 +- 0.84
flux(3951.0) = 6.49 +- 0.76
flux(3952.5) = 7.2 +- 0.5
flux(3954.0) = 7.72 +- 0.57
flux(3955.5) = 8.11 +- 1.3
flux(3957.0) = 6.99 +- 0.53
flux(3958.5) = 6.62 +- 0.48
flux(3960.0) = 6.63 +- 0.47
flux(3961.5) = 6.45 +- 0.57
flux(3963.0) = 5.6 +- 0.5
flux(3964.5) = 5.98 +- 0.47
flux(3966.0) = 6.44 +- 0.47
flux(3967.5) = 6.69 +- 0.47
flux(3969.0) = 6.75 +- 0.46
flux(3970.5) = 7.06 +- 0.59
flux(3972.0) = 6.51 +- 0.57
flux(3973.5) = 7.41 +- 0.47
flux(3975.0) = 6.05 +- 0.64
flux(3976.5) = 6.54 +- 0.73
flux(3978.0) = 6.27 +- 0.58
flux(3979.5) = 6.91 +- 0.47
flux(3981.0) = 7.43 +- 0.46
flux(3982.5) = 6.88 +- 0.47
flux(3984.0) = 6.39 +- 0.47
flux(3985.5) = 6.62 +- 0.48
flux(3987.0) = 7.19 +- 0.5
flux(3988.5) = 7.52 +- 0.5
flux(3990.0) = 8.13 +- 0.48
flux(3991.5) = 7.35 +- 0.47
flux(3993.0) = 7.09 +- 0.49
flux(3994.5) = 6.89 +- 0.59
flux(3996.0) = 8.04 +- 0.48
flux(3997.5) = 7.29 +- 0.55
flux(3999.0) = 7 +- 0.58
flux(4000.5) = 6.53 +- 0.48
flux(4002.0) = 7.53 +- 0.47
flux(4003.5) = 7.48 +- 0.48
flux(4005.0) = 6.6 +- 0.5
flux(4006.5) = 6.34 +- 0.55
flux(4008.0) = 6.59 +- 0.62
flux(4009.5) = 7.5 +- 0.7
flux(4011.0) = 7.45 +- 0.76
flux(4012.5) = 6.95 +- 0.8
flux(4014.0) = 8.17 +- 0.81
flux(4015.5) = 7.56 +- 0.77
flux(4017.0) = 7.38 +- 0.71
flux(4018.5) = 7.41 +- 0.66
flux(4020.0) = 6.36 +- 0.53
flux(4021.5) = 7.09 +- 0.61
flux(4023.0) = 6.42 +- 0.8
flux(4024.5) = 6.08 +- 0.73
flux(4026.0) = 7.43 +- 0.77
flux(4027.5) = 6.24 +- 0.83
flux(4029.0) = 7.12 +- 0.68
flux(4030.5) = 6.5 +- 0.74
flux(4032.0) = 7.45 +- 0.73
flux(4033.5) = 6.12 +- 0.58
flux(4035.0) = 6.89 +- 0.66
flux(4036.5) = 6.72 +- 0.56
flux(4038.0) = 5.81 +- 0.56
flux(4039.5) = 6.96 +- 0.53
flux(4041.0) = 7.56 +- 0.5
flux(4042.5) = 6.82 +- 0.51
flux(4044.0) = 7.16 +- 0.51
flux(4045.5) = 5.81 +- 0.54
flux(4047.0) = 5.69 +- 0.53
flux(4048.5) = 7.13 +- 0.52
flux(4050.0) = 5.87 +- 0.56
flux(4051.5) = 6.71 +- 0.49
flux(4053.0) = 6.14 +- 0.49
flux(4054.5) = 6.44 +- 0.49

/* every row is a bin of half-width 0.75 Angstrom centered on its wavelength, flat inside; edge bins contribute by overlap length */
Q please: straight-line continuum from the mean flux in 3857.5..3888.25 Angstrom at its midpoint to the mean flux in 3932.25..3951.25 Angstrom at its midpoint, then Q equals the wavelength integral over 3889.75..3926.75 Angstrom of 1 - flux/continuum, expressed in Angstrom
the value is 0.3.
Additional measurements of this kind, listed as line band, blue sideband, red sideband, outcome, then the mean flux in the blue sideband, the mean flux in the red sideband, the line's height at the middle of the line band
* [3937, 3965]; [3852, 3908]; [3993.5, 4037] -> 1.6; 7.28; 7.01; 7.14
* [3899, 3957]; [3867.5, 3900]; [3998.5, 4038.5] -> 1.5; 7.2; 6.92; 7.11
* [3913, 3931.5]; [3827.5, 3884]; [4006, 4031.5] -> 0.6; 7.22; 6.99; 7.12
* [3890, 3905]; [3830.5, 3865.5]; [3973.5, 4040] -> 0.7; 7.12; 6.97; 7.07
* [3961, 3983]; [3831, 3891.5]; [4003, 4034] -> 1.4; 7.25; 6.97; 7.05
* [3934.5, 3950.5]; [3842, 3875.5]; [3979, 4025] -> 1.5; 7.38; 7.11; 7.22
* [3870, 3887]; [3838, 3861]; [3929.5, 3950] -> -0.9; 7.16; 6.58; 6.97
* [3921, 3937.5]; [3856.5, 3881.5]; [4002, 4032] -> 1.7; 7.44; 7.01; 7.27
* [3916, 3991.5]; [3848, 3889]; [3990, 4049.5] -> 3.9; 7.38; 6.95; 7.14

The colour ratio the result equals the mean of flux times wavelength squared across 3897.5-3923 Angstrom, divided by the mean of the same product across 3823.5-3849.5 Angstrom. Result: 1.1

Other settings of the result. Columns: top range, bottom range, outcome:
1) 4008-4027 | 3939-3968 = 1.08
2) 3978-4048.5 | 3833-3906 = 1.04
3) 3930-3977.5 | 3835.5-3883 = 0.96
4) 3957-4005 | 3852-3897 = 0.99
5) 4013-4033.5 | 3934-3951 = 1.11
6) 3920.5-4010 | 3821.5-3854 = 1.07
